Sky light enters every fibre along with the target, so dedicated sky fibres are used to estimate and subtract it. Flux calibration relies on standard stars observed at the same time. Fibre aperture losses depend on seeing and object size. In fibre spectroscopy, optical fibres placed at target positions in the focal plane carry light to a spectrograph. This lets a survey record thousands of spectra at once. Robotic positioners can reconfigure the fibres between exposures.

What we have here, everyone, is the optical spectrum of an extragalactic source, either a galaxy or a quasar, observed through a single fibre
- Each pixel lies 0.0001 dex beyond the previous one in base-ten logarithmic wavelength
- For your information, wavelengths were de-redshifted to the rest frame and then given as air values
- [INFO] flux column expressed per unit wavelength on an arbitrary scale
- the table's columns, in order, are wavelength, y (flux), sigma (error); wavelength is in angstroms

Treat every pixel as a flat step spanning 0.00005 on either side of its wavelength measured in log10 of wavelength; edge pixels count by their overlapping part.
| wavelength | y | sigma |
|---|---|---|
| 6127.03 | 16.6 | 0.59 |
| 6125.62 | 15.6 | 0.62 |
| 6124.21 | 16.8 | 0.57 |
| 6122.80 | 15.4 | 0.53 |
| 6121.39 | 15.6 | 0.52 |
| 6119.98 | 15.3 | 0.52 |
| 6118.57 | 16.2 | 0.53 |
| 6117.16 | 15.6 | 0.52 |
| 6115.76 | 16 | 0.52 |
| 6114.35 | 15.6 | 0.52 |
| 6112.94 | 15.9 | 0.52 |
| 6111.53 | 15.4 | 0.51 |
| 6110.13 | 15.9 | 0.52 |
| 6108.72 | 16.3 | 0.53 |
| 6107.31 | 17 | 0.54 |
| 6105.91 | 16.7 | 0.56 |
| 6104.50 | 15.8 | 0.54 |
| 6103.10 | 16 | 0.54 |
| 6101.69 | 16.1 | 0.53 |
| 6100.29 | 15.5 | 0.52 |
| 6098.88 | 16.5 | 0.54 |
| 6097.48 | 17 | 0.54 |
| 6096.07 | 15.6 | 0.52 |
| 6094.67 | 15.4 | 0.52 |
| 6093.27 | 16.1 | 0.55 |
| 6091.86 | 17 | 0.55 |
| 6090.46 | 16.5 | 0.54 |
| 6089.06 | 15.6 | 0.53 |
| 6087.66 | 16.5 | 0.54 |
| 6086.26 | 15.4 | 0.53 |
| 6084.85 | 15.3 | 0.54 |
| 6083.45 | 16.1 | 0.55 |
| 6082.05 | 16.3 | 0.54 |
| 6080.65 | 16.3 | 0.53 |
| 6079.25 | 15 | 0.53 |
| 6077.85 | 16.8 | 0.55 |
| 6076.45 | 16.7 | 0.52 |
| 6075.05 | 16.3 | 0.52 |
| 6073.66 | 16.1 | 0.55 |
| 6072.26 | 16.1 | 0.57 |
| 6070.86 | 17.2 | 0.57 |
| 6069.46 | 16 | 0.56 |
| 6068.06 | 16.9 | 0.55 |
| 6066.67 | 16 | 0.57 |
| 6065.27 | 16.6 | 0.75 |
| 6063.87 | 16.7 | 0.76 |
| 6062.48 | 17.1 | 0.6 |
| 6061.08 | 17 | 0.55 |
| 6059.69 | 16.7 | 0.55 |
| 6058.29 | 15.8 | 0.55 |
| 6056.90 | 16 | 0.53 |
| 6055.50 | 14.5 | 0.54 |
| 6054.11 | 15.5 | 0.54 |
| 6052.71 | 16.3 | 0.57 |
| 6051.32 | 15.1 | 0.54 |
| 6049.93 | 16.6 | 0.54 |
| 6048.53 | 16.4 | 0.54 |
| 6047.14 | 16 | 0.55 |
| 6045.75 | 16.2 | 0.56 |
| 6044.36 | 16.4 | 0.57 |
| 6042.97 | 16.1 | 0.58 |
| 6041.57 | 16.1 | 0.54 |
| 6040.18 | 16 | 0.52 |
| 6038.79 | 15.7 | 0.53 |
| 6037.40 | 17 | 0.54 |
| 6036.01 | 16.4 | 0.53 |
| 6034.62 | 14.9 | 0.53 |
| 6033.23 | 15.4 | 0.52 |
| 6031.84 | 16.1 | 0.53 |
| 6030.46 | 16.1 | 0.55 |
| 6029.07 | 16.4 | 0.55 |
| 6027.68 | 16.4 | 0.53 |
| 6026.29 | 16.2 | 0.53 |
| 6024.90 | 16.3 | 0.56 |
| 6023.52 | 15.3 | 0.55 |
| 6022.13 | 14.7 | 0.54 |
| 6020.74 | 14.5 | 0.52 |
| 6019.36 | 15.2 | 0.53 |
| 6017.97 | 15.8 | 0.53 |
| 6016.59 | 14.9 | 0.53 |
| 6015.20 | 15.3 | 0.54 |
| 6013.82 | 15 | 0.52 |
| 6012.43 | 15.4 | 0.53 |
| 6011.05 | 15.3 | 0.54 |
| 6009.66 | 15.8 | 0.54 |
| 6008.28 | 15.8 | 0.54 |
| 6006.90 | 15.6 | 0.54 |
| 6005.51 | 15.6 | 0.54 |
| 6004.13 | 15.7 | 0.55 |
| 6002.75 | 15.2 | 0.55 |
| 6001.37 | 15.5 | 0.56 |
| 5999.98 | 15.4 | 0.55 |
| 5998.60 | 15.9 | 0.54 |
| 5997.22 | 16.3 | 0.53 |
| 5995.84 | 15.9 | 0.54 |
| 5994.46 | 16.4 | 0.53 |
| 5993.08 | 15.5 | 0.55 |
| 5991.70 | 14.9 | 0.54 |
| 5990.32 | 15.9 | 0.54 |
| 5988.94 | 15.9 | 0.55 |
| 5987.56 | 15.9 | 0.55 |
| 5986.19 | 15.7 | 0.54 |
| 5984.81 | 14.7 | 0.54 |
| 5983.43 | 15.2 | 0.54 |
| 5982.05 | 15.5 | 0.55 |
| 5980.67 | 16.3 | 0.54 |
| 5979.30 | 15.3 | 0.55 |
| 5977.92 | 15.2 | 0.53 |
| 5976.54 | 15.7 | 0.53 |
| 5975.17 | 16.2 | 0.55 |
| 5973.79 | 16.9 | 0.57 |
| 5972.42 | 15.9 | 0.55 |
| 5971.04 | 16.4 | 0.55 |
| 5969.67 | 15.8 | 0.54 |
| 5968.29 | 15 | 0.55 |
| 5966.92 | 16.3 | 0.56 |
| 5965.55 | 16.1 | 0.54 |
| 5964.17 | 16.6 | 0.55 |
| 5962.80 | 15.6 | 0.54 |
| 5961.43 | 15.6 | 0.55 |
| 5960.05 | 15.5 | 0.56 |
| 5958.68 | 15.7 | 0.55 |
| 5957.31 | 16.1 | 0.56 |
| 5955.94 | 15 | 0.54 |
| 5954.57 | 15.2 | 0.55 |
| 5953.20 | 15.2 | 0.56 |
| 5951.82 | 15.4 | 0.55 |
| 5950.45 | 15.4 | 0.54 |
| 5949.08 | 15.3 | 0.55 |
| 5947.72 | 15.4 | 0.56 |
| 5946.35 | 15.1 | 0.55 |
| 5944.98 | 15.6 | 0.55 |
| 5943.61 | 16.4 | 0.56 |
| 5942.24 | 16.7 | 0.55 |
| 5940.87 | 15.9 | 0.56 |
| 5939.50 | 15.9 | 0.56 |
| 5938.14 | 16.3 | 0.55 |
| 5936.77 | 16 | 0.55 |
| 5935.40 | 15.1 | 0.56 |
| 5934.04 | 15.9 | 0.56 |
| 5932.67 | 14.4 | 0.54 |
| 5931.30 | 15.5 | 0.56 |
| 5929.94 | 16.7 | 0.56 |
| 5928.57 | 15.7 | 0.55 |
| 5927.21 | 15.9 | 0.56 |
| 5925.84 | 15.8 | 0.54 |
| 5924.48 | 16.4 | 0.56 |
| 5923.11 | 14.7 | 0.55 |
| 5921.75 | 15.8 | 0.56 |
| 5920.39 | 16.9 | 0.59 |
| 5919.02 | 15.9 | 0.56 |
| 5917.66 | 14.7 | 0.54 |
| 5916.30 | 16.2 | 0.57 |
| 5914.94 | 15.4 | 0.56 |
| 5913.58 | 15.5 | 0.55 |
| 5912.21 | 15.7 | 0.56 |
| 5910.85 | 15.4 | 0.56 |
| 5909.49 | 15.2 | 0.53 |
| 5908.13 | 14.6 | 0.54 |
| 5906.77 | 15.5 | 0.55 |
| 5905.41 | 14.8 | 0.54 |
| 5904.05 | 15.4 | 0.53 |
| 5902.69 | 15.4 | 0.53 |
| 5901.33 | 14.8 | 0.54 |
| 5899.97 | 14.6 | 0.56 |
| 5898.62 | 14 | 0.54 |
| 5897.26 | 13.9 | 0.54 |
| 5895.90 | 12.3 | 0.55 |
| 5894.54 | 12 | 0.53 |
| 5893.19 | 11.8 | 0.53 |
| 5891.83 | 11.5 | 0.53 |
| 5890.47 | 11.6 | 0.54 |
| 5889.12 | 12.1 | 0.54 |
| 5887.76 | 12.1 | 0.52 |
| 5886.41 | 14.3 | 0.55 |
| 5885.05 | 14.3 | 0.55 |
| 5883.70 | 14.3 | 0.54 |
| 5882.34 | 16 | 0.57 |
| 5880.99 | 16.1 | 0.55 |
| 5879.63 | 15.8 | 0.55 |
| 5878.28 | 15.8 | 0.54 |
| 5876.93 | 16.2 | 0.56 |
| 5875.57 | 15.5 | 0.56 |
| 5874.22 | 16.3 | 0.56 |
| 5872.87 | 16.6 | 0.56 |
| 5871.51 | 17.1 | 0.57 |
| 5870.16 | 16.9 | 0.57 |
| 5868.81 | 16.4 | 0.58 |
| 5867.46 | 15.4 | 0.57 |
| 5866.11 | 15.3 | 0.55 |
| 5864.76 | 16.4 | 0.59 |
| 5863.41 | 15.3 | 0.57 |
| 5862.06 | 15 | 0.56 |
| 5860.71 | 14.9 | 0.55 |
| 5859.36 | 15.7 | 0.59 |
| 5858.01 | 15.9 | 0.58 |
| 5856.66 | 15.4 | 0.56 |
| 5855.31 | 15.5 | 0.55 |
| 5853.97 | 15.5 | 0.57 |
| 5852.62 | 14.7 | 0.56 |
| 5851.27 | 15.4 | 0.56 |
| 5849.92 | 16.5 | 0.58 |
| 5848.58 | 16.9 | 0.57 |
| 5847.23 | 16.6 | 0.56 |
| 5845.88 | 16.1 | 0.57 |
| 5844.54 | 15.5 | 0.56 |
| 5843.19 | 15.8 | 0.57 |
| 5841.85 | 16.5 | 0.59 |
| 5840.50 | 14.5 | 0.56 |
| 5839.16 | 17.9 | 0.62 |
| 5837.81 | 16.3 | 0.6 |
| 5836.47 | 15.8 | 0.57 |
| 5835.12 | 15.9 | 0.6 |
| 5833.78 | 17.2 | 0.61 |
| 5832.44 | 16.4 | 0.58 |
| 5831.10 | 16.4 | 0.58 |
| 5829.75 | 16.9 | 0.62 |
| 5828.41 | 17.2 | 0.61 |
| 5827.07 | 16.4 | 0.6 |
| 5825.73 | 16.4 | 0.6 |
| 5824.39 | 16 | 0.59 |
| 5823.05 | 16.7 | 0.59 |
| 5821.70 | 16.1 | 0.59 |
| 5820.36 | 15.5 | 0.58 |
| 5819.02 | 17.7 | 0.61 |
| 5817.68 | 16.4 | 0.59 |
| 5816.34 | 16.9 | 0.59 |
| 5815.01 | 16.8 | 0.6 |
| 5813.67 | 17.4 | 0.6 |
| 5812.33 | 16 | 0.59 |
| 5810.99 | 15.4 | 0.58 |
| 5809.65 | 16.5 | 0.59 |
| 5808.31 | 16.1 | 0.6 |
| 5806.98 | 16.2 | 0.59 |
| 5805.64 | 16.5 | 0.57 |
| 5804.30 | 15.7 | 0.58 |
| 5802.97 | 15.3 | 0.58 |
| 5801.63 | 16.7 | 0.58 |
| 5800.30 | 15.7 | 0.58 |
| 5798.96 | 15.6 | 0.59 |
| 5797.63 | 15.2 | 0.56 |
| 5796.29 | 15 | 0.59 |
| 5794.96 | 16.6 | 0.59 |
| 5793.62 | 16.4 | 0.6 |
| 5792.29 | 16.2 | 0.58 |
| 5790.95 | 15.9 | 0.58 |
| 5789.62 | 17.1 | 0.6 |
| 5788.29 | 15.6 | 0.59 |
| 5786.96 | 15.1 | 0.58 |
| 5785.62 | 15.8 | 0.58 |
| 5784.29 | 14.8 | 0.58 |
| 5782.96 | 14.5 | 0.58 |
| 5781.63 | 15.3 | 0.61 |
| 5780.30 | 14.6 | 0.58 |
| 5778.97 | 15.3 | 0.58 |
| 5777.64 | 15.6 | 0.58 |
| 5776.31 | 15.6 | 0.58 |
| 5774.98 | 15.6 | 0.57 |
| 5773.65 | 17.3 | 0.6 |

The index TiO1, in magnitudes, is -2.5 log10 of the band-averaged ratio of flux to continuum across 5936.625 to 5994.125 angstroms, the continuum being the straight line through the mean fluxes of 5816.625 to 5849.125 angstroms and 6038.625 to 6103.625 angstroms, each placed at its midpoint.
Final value 0.04 mag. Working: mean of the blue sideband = 16.4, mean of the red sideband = 16.2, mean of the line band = 15.7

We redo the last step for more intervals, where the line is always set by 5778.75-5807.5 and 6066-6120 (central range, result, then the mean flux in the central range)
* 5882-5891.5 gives 0.183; 13.4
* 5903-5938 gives 0.021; 15.6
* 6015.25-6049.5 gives 0.012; 15.8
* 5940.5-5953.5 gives 0.018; 15.6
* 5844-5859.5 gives -0.003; 15.8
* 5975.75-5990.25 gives 0.027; 15.6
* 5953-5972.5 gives 0.013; 15.7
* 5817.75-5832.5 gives -0.052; 16.5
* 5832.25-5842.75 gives -0.037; 16.3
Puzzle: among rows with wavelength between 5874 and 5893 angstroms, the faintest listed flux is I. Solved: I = 11.5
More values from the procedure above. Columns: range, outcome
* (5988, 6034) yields 14.5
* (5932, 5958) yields 14.4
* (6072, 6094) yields 15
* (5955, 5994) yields 14.7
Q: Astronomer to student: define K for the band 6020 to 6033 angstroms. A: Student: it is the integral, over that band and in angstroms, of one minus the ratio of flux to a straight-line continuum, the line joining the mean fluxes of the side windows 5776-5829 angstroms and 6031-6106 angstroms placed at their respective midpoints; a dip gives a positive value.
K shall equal 0.3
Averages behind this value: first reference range 16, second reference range 16.1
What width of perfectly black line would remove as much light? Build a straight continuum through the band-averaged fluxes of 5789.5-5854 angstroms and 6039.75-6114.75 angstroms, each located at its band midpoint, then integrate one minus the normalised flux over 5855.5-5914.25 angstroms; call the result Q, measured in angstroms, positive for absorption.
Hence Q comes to 4.8 angstroms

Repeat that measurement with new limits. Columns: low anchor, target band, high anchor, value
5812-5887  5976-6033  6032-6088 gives 1.80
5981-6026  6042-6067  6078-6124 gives -0.65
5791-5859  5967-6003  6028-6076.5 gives 0.99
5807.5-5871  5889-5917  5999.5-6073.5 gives 3.21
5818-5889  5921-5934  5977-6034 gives 0.05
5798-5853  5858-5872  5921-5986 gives 0.23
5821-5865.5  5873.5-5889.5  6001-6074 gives 1.06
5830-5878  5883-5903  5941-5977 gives 3.37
